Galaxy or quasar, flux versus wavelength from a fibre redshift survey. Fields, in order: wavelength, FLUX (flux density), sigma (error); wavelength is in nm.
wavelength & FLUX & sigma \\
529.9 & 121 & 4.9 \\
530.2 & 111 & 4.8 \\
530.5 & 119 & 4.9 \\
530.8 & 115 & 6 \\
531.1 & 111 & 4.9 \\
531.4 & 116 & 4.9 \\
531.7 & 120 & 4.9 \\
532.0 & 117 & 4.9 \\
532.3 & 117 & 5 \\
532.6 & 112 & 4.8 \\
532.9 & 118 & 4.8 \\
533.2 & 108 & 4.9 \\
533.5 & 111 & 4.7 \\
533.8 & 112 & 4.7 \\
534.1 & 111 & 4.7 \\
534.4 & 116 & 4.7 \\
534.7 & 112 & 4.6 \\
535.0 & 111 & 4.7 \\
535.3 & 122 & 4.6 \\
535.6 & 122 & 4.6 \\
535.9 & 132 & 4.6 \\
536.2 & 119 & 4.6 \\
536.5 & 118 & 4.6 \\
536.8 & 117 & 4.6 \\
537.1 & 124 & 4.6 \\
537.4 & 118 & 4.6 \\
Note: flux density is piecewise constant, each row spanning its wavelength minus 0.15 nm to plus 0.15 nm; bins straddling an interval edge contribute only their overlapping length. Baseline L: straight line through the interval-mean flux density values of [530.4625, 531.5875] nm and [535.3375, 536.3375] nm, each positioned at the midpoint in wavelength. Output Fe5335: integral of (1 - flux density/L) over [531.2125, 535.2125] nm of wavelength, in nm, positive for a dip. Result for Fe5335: 0.171 nm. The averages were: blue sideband 115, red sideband 124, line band 114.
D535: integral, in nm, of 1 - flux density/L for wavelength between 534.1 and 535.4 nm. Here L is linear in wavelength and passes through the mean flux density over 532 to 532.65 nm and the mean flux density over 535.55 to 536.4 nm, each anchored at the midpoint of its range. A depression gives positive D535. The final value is 0.07 nm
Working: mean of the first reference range 115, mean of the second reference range 124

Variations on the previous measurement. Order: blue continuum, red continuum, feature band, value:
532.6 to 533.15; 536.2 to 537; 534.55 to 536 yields -0.031 nm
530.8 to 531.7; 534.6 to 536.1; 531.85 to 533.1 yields 0.008 nm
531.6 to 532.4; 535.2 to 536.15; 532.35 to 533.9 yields 0.097 nm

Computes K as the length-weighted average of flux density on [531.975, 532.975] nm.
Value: 116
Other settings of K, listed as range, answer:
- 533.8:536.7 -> 118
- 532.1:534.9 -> 113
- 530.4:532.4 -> 116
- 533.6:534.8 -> 113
